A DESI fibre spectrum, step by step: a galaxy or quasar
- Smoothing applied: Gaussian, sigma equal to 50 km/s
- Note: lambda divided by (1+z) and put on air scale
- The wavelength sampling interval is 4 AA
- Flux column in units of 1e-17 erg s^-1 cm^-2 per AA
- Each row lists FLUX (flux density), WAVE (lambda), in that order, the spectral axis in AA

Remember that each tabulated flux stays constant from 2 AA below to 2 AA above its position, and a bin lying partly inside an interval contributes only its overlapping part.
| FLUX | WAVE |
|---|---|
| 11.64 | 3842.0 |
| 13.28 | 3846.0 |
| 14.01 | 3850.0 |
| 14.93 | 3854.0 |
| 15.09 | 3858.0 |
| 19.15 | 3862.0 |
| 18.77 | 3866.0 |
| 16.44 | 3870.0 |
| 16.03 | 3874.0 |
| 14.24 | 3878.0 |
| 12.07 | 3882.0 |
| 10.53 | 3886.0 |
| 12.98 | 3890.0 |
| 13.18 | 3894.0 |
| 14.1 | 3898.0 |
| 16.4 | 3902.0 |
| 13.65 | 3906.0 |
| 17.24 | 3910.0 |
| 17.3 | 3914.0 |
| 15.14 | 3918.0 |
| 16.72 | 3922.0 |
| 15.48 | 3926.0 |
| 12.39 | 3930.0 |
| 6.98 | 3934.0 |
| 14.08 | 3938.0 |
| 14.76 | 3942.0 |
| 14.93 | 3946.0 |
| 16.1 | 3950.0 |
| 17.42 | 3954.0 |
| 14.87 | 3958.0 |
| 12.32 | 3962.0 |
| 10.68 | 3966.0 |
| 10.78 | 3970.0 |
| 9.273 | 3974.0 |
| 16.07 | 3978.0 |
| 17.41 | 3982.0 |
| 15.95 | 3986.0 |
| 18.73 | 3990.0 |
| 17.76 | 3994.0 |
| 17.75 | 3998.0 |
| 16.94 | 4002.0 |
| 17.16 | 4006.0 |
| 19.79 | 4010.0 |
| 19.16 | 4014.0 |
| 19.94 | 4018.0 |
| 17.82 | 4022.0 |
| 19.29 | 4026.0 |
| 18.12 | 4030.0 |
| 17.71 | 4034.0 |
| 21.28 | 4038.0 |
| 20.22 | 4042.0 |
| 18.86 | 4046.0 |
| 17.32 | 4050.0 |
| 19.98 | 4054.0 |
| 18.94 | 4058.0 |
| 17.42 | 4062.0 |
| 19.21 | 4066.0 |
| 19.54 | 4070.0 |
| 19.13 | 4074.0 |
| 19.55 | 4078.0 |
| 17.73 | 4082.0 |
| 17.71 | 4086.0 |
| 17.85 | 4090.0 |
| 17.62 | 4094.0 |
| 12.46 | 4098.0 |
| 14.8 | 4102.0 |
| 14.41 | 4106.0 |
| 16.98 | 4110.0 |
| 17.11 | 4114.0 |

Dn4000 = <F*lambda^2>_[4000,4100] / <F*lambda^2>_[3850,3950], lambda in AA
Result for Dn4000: 1.4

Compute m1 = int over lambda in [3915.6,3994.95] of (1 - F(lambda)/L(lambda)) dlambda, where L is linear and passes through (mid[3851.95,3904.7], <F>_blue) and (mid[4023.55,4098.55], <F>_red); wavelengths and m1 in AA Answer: 10.0 AA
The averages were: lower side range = 14.9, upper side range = 18.5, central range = 14.4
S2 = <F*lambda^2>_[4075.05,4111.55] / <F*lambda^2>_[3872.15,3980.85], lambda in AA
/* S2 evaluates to 1.3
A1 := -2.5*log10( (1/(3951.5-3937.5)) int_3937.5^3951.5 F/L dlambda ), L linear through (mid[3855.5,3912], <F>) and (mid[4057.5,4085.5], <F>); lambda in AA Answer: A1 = 0.08 mag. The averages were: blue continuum 15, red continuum 18.7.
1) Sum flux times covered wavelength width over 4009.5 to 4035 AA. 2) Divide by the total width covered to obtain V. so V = 18.8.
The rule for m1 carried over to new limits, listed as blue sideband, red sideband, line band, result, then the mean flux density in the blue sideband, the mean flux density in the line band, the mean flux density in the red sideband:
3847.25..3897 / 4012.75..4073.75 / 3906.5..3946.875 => 4.05 AA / 14.7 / 14.5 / 19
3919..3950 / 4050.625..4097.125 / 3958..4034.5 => -2.16 AA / 13.8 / 16.4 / 18.4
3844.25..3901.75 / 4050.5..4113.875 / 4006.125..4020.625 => -2.30 AA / 14.7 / 19.2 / 17.5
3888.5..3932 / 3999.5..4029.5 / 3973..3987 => 1.95 AA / 15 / 15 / 18.5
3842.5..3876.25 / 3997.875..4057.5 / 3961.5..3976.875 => 5.91 AA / 15.8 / 10.9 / 18.8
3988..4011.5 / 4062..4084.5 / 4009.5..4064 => -1.62 AA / 18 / 19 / 18.9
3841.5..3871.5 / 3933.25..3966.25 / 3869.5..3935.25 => 2.63 AA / 15.6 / 14.2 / 14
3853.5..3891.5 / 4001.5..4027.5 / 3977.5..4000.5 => 0.86 AA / 15.1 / 17.3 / 18.7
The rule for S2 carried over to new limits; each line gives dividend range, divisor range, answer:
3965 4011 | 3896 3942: 1.12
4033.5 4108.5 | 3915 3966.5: 1.36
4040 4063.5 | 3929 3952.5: 1.49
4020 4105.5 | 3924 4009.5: 1.29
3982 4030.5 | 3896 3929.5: 1.22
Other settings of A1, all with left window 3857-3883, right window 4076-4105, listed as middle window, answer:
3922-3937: 0.29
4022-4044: -0.16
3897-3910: 0.08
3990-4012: -0.09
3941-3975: 0.21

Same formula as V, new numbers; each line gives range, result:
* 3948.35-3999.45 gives 15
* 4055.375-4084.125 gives 18.8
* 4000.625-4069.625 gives 18.8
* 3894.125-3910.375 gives 14.9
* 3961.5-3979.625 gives 11.7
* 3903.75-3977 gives 13.9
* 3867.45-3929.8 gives 14.7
